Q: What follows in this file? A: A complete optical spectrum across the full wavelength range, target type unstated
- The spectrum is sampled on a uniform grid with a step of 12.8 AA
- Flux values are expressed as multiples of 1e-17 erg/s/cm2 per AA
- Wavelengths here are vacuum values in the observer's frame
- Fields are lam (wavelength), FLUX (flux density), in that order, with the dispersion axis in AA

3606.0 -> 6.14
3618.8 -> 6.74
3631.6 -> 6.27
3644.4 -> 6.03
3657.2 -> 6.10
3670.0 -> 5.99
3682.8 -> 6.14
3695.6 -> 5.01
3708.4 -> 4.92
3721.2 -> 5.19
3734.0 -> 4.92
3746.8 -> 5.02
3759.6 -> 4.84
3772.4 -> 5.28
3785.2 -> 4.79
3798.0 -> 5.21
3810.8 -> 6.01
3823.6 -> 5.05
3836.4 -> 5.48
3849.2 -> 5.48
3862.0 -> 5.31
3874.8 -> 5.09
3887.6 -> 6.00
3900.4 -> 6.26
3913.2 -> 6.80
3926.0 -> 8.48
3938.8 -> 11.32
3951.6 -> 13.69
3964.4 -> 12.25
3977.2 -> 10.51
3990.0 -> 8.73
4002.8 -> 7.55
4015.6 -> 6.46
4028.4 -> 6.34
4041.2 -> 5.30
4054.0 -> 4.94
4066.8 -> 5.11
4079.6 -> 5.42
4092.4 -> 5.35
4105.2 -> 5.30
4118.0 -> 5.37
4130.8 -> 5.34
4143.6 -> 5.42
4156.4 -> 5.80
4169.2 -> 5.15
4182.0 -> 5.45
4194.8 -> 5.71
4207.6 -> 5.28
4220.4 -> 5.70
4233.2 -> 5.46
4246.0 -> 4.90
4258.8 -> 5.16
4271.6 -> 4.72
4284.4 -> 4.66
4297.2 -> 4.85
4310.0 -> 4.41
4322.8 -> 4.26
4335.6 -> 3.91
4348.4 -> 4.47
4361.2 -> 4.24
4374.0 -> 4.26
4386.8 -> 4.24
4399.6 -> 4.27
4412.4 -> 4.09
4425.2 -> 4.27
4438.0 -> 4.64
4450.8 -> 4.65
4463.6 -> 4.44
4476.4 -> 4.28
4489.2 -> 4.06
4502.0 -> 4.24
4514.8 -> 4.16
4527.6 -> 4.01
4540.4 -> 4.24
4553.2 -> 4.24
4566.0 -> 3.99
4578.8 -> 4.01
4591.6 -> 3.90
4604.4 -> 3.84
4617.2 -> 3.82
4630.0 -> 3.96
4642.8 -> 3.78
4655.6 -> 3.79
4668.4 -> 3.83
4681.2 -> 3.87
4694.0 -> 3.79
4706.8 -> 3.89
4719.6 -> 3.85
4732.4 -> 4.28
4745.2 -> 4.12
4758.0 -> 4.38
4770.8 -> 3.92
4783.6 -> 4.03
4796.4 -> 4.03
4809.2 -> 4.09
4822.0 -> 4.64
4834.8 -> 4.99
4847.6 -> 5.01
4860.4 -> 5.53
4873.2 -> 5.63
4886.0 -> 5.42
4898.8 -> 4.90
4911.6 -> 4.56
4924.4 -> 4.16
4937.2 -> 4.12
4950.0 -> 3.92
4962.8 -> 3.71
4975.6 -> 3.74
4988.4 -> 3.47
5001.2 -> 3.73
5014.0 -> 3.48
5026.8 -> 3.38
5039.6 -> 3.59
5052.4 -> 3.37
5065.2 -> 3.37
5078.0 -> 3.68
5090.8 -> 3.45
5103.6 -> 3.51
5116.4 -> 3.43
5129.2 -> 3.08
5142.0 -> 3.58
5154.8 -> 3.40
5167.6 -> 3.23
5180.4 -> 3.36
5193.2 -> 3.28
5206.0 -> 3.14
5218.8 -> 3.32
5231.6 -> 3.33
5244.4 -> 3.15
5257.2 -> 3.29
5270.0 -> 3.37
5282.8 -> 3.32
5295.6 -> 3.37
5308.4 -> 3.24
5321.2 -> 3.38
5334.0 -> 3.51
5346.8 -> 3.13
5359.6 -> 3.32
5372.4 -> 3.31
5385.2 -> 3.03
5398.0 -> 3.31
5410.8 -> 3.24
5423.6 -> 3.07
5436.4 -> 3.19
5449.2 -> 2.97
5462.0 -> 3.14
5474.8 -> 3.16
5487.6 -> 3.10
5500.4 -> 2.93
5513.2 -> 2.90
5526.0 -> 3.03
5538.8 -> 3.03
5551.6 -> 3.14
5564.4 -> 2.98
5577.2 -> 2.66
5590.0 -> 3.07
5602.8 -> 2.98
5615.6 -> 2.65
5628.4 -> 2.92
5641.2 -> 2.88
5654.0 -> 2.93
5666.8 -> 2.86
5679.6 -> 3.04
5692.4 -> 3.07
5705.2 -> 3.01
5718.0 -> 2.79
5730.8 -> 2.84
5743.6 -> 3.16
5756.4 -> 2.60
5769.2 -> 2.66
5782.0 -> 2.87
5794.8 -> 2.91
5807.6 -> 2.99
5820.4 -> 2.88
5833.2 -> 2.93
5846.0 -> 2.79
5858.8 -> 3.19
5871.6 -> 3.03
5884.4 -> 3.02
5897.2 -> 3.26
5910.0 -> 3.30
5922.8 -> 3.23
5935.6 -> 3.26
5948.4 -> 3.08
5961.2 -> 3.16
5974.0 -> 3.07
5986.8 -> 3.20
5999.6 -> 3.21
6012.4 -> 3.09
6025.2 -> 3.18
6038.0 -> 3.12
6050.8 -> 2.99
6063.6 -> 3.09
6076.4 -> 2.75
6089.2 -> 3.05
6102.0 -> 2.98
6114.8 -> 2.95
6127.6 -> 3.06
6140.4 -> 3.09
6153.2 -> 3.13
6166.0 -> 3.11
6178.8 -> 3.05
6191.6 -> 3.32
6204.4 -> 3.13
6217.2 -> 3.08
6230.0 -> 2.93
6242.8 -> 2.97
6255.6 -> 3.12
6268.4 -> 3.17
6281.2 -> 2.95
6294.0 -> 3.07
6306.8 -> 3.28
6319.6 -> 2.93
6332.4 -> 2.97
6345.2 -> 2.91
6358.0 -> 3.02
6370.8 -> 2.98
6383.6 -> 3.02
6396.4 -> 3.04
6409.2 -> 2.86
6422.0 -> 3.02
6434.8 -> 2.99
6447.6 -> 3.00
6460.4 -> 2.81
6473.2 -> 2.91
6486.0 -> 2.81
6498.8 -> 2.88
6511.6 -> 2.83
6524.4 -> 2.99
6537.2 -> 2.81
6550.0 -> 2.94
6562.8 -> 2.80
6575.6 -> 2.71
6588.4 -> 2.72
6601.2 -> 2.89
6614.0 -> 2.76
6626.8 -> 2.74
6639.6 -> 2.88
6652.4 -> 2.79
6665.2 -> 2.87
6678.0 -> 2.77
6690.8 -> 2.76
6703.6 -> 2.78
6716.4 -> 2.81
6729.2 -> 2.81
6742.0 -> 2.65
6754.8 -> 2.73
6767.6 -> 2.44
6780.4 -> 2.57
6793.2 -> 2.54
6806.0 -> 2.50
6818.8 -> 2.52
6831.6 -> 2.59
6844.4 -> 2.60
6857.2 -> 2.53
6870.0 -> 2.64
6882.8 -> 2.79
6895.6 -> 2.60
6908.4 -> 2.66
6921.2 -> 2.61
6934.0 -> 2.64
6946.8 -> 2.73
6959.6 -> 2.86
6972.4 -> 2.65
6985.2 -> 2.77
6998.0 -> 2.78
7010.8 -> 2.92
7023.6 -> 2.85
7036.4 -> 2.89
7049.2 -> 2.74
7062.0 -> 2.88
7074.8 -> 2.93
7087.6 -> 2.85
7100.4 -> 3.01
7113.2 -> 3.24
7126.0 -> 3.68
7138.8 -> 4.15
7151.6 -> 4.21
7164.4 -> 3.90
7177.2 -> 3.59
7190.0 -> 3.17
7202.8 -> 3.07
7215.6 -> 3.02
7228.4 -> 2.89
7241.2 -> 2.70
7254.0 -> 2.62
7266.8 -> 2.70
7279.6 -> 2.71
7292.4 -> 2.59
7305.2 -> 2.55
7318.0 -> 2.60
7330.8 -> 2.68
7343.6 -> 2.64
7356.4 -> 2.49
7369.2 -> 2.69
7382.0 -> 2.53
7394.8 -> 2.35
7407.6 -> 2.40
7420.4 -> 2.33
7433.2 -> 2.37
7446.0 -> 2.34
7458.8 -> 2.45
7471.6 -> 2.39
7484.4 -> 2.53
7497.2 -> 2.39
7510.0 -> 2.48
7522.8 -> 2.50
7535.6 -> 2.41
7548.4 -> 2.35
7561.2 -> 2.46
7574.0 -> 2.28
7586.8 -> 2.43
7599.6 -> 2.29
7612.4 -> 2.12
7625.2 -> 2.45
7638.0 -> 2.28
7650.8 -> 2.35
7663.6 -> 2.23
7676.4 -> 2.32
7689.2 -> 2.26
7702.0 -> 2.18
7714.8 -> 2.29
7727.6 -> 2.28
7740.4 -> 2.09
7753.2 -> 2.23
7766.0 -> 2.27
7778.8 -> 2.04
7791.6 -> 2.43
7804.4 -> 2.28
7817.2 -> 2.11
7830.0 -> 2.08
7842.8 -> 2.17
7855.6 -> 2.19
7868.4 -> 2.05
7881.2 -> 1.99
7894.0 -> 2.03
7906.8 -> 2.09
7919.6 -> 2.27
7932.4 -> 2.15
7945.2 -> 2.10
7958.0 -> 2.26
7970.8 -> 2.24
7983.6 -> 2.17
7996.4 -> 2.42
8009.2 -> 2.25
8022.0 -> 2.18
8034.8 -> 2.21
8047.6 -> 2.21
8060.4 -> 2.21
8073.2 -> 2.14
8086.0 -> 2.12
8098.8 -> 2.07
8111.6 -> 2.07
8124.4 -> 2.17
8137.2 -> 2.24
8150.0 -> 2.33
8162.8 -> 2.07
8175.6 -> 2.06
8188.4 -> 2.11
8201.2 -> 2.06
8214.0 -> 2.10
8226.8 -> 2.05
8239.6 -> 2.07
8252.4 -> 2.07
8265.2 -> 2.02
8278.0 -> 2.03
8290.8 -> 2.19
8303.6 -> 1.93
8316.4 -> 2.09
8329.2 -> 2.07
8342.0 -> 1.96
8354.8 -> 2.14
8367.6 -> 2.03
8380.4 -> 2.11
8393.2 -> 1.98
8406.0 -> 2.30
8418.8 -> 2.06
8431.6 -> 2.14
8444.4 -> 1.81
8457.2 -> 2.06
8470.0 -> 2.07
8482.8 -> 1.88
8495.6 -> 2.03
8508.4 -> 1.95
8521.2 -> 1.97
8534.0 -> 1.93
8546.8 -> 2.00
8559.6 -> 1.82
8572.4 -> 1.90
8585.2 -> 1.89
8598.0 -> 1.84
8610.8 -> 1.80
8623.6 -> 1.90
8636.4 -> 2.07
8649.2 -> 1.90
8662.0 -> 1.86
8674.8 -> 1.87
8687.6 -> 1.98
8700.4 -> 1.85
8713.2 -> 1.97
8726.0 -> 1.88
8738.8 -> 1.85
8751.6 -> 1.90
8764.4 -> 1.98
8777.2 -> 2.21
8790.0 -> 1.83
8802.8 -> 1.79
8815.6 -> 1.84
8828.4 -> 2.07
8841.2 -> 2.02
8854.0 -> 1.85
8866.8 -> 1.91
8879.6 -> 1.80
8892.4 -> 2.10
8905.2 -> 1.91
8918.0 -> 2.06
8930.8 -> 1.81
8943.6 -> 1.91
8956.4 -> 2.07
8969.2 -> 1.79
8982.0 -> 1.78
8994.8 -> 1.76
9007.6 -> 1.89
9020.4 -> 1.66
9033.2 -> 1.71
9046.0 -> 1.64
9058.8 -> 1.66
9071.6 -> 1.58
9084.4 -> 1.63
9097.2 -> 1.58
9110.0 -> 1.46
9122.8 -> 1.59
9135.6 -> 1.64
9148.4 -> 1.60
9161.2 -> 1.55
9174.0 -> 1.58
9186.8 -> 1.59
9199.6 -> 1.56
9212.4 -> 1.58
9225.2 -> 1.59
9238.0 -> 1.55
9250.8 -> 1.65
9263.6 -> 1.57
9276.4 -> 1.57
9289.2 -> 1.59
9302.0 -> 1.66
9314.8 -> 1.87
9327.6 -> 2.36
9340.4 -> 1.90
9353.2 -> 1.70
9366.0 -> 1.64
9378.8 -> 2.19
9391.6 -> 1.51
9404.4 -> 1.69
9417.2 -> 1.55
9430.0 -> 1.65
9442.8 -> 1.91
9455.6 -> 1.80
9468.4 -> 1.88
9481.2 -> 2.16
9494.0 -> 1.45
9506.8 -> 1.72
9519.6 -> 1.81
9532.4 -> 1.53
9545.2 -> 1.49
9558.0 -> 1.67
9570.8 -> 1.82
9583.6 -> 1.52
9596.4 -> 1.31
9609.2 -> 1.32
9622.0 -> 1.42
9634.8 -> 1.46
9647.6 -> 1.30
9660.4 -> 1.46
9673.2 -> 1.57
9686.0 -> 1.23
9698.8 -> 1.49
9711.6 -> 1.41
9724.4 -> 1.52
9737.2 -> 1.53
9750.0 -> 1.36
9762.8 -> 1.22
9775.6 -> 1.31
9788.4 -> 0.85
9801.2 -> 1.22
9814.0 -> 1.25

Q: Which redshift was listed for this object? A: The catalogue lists 1.556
